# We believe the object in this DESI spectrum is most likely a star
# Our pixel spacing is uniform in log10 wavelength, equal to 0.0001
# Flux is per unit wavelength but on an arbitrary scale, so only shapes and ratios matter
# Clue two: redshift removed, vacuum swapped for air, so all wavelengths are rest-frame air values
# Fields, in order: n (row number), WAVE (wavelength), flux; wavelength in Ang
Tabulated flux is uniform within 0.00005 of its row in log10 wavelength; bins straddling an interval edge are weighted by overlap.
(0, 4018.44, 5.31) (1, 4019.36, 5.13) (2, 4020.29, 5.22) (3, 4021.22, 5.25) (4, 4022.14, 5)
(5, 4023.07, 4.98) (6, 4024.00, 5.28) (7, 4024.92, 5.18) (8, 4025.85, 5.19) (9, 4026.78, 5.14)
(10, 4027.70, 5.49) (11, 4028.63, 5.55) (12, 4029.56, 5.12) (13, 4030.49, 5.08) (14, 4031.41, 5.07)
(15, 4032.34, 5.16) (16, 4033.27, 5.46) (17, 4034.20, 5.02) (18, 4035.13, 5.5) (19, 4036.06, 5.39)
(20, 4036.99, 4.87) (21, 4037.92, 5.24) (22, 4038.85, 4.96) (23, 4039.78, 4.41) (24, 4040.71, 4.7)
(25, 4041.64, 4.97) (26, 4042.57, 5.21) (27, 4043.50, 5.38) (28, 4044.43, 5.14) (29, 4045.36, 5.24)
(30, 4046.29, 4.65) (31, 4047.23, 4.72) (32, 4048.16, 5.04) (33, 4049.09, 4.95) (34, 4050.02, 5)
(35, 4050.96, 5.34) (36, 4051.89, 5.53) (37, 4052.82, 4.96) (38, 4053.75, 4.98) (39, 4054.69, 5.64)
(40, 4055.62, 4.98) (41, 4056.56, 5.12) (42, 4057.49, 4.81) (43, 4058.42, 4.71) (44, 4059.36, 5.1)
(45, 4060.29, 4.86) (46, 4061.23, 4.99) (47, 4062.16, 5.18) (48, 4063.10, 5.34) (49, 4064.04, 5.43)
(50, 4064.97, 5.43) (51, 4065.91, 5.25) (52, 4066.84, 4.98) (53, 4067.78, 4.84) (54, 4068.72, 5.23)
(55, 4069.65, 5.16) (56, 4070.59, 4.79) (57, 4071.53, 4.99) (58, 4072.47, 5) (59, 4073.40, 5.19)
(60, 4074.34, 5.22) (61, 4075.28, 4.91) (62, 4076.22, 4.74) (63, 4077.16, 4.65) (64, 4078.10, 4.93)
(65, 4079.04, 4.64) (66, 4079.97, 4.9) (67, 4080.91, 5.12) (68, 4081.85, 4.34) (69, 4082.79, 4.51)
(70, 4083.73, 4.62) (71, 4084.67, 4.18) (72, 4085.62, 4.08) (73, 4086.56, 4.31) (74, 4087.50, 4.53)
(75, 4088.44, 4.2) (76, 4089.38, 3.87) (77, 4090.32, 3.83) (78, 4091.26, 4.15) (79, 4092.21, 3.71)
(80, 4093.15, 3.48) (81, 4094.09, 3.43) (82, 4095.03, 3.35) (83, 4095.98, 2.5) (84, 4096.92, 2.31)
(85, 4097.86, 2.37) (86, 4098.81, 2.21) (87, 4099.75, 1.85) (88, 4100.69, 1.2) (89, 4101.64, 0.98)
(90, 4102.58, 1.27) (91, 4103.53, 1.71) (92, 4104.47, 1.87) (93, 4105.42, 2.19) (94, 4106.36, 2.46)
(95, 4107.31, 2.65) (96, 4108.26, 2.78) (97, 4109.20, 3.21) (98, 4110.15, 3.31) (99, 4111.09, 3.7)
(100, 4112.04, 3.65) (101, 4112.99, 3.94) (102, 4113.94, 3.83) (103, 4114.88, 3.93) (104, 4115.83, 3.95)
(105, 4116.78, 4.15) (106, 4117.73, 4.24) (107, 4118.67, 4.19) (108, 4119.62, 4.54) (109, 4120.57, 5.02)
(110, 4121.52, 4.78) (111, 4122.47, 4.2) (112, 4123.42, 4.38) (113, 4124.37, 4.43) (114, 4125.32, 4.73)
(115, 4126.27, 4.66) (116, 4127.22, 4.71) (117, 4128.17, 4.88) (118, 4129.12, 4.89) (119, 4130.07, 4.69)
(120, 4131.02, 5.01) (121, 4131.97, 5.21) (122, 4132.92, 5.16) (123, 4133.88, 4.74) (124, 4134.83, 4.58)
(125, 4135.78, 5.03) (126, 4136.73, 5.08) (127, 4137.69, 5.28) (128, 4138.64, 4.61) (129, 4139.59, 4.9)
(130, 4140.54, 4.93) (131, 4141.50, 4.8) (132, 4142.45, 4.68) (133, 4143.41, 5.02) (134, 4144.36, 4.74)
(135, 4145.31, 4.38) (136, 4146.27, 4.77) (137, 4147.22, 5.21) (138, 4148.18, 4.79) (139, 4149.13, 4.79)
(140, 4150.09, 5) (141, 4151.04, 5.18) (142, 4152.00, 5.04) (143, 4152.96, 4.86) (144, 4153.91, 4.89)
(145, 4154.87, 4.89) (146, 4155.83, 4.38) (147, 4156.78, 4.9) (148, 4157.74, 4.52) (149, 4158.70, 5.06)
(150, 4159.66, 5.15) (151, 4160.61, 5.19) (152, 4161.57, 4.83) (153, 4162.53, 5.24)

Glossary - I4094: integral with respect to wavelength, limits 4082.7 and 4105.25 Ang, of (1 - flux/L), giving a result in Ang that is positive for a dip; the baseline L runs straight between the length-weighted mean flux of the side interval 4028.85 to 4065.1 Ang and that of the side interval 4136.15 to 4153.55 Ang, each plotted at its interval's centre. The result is 8.7 Ang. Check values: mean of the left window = 5.09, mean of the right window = 4.89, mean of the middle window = 3.07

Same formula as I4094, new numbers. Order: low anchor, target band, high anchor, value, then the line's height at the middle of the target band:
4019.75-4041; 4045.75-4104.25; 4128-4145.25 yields 8.5 Ang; 5.04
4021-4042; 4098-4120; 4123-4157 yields 8.9 Ang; 4.92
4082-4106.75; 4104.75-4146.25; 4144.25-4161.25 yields -2.8 Ang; 4.03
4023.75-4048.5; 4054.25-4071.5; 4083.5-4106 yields -4.0 Ang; 4.14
